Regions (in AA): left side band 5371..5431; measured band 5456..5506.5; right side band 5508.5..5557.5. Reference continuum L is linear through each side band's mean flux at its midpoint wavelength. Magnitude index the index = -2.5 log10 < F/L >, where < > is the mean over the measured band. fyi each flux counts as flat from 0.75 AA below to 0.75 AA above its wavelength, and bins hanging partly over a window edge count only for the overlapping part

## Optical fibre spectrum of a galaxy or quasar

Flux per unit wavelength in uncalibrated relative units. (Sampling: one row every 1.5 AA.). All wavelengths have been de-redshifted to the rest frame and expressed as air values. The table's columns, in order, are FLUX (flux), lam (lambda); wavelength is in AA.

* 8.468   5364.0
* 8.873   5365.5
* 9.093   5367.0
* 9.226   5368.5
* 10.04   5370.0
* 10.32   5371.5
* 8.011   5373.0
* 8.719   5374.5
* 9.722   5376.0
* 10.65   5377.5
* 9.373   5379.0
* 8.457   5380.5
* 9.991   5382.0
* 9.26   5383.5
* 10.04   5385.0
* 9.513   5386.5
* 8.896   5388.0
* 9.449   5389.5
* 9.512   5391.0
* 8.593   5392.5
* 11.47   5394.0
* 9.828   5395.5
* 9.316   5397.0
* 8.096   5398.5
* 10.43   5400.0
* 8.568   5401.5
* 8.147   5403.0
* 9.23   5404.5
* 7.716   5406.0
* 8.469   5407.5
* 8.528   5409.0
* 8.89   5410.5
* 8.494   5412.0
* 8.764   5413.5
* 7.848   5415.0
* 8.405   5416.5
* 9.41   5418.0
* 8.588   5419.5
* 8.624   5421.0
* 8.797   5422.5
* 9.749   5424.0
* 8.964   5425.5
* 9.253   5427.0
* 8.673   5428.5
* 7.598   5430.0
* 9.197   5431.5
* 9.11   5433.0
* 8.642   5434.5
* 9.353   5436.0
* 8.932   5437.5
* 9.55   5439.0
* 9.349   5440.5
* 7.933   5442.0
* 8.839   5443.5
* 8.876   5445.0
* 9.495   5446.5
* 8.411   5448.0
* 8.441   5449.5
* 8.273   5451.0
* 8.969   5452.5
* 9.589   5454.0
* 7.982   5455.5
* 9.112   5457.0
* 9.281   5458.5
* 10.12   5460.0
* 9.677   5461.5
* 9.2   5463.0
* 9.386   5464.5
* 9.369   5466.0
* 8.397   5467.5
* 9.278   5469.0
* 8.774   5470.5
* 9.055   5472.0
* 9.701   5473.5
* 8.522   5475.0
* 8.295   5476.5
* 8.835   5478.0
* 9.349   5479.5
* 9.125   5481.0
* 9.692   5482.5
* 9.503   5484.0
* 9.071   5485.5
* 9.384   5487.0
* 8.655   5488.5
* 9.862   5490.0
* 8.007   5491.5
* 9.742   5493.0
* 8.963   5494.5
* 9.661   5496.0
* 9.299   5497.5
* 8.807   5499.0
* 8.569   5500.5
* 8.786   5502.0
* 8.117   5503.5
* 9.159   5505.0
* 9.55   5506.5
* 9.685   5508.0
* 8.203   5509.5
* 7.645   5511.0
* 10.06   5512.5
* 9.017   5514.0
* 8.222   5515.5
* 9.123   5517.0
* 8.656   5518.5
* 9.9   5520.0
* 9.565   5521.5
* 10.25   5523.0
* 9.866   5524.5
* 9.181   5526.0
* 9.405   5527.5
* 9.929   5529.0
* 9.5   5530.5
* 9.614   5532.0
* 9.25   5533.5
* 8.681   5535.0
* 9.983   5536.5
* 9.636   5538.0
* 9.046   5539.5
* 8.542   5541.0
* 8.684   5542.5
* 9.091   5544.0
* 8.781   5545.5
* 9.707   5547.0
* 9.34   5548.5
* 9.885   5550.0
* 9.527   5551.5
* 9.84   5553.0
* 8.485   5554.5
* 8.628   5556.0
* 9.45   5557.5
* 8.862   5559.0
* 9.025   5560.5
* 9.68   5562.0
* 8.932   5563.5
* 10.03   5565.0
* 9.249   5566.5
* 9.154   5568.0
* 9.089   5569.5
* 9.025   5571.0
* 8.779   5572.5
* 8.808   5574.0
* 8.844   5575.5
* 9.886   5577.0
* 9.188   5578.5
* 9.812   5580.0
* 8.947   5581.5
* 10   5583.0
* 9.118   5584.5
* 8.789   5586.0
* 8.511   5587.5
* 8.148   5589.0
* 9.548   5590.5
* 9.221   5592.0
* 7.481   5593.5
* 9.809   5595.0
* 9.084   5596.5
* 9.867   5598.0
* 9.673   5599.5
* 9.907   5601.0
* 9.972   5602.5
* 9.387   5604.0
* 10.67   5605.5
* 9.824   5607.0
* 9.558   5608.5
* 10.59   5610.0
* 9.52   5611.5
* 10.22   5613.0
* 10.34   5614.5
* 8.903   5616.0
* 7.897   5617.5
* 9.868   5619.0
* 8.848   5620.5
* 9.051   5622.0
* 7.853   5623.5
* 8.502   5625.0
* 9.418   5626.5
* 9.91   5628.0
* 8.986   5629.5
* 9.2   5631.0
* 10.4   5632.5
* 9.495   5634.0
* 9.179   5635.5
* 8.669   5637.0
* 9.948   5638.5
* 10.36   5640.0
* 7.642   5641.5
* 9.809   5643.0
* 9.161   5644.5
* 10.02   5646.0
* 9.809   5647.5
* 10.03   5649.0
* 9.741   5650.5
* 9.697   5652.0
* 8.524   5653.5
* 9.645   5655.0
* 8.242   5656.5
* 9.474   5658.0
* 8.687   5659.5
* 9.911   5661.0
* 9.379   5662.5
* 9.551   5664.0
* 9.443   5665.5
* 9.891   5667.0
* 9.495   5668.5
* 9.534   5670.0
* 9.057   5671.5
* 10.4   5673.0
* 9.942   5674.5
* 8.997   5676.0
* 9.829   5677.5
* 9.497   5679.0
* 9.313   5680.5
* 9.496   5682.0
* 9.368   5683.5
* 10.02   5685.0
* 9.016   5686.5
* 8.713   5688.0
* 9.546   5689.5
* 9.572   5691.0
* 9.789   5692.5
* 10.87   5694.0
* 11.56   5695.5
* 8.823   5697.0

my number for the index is 0.01 mag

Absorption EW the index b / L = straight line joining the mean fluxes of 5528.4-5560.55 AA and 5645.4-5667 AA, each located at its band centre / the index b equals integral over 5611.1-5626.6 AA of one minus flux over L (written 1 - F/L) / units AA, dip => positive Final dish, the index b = 0.5 AA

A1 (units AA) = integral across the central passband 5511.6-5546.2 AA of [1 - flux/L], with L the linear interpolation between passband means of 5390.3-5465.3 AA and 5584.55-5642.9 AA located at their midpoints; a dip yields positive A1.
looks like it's -0.5 AA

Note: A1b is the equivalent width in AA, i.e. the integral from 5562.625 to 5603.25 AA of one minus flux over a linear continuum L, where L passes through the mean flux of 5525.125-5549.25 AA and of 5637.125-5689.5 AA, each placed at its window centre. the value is 0.53 AA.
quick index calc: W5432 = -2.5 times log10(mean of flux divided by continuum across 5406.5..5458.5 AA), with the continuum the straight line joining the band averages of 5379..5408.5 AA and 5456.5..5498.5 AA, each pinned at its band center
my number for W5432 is 0.05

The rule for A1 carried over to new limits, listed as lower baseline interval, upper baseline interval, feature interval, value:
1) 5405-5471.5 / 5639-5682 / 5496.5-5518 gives 0.42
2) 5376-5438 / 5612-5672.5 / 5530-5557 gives -0.03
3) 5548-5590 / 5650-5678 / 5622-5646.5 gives 0.23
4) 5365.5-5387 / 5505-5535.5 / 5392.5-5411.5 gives 0.76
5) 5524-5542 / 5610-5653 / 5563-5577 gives 0.35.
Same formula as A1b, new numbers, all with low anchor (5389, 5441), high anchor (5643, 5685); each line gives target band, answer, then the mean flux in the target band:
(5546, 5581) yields 0.1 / 9.26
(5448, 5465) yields 0.0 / 9.06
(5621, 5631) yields 0.5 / 8.97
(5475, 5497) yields -0.1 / 9.13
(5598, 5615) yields -1.1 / 9.96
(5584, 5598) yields 0.7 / 8.91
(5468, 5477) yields 0.1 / 8.94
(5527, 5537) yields -0.3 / 9.47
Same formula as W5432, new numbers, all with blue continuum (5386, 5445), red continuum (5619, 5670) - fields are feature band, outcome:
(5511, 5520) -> 0.017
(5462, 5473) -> -0.008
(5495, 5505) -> 0.023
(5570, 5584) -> -0.003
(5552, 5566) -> -0.003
